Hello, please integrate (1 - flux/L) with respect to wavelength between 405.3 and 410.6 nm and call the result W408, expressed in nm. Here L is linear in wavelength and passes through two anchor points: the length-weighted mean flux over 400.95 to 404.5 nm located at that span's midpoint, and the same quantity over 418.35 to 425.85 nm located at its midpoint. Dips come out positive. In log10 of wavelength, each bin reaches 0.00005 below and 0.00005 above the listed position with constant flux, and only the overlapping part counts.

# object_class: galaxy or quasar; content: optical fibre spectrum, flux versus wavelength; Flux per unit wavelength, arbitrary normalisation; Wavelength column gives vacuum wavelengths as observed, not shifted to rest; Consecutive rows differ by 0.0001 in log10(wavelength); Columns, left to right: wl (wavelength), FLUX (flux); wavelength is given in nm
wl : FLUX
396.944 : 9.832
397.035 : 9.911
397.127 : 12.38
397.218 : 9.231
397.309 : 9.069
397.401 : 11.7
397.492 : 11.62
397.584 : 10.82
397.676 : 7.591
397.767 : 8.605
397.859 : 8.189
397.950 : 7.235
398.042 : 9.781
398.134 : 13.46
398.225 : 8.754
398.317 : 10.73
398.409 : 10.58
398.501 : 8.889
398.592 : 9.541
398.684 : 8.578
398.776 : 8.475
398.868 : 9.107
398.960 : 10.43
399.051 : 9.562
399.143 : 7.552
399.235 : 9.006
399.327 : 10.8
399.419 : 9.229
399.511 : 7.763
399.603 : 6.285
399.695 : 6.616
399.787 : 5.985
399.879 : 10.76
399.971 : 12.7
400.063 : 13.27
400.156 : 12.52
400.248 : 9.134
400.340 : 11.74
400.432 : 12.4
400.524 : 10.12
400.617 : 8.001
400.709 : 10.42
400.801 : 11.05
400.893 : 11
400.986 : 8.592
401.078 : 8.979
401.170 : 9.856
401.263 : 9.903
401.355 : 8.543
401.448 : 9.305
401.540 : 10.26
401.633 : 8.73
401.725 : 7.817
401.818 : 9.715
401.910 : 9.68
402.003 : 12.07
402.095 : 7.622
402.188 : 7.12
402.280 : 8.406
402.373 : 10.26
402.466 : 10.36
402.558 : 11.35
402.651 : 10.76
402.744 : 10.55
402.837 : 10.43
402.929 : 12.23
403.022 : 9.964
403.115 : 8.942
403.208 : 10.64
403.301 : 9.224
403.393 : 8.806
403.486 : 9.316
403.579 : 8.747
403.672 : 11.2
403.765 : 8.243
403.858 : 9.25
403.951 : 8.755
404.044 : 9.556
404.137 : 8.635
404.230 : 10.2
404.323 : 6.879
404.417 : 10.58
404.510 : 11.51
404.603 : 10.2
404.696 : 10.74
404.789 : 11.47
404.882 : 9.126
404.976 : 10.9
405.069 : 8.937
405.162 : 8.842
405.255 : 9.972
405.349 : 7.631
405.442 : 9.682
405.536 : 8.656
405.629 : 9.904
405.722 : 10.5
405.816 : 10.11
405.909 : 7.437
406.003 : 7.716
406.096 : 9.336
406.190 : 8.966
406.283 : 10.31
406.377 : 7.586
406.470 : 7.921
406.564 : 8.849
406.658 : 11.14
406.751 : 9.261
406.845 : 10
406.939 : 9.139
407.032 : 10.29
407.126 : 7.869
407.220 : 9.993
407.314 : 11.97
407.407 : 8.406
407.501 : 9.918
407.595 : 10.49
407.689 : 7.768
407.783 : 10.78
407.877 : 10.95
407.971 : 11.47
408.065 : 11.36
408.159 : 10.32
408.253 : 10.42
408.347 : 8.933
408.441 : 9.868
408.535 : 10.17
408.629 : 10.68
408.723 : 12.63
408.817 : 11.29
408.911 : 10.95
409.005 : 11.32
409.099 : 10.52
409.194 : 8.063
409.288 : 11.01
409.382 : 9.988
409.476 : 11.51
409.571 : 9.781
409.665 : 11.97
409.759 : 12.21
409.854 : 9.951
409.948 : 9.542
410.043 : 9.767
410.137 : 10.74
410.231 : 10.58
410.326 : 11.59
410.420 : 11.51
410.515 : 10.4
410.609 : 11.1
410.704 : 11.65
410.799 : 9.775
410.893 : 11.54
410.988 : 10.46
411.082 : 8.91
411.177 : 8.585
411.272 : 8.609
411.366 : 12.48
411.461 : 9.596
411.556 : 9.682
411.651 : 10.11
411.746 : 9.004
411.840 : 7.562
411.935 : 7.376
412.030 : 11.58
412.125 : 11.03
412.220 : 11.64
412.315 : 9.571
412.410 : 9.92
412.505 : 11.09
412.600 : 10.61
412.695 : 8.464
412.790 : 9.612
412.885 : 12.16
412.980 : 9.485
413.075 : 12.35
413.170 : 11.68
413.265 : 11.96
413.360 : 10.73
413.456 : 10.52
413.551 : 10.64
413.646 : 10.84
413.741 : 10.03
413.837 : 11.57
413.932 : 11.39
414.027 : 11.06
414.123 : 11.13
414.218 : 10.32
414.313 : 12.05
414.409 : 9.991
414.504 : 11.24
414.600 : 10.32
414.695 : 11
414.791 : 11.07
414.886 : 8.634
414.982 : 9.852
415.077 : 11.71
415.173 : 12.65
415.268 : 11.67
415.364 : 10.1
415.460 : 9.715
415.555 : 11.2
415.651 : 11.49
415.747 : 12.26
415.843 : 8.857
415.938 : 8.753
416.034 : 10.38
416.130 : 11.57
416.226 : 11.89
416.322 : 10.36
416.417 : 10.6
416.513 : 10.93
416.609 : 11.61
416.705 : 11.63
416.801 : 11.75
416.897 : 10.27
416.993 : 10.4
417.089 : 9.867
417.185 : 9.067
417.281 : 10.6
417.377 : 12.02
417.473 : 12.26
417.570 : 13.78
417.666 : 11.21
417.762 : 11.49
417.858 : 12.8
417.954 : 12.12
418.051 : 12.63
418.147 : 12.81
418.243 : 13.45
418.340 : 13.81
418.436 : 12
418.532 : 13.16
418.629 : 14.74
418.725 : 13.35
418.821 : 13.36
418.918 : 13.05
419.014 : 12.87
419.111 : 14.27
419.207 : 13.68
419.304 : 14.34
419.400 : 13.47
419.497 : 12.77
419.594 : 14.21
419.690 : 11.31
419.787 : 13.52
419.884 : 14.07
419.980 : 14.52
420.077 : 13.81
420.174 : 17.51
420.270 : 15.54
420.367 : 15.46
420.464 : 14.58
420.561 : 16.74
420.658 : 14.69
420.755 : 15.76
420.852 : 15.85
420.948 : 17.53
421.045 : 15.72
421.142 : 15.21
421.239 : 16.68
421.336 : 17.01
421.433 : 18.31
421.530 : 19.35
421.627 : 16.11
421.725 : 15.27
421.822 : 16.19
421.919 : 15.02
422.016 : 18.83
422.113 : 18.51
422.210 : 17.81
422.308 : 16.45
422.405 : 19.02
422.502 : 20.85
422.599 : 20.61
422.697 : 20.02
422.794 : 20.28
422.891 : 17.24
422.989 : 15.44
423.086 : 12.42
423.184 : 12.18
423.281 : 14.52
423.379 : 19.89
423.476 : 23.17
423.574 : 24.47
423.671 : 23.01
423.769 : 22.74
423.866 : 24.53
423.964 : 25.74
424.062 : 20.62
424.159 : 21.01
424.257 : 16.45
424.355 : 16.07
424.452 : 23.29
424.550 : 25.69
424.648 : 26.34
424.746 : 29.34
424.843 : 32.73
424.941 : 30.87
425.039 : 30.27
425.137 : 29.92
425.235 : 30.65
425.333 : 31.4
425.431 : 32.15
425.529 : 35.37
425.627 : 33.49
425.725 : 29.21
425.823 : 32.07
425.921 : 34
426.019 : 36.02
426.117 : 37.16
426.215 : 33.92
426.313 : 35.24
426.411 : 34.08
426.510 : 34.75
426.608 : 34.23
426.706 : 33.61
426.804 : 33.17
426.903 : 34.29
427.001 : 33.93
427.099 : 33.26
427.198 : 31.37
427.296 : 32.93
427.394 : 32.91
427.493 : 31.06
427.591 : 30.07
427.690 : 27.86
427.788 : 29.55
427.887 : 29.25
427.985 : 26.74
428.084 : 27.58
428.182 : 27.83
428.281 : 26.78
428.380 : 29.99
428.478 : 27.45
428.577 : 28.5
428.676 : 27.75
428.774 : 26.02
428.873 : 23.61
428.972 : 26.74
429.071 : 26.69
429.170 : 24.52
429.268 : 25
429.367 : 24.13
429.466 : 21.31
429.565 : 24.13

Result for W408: 0.93 nm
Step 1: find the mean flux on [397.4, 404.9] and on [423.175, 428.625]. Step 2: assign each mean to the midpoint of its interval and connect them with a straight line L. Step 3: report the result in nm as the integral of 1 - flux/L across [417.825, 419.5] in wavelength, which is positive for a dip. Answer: 0.72 nm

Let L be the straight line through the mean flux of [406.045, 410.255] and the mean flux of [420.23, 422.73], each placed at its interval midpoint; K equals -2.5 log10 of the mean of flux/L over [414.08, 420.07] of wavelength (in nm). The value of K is 0.24 mag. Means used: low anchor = 10.1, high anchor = 17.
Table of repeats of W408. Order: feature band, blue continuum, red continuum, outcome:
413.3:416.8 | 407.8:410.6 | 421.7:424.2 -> 0.84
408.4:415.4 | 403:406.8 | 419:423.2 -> 0.93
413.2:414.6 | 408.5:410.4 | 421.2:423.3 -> 0.22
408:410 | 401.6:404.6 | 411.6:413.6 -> -0.11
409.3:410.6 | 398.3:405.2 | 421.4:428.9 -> 0.39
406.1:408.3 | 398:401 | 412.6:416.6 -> 0.11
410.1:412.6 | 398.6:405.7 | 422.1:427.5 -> 0.95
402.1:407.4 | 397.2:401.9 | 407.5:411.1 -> 0.30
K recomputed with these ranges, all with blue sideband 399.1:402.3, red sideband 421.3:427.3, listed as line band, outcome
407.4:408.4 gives 0.37 mag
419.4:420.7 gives 0.47 mag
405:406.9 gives 0.38 mag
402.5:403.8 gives 0.11 mag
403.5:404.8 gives 0.22 mag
